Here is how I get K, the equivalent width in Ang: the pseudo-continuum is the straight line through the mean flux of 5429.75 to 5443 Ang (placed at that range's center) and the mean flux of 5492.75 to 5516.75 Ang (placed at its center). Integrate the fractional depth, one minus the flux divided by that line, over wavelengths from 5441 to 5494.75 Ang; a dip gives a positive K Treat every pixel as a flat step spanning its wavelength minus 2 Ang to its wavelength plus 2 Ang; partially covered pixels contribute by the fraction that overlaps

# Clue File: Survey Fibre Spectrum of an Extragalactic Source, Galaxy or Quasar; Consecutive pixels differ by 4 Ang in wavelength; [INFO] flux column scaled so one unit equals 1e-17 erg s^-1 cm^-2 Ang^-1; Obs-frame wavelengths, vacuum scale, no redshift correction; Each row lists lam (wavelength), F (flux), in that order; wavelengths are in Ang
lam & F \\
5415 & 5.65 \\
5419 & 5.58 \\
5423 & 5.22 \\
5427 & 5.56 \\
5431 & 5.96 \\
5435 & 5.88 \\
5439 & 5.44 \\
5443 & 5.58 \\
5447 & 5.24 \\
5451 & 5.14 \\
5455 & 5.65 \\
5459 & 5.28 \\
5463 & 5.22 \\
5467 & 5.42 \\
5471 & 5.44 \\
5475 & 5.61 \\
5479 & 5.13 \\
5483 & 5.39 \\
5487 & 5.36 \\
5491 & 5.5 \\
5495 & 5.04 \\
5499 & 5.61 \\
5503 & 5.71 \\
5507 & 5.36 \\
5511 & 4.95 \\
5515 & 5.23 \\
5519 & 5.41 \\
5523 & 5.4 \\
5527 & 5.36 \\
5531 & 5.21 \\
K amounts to 1.6 Ang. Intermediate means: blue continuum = 5.72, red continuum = 5.32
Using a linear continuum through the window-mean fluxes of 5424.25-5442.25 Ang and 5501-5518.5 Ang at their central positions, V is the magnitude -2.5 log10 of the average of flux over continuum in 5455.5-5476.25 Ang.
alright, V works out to 0.02 mag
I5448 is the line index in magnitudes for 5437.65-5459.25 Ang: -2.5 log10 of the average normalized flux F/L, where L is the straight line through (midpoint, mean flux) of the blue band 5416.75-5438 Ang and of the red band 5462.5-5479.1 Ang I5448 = 0.02 mag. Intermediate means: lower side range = 5.63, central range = 5.4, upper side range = 5.4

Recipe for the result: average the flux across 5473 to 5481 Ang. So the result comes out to 5.37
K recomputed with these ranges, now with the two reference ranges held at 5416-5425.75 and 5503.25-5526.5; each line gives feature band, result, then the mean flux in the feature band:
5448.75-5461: 0.08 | 5.35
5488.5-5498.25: 0.04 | 5.32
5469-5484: -0.09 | 5.39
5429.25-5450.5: -0.67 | 5.58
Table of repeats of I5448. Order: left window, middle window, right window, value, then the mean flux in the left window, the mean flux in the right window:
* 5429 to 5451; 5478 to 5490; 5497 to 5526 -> 0.027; 5.58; 5.38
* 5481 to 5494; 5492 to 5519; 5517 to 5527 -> 0.012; 5.39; 5.4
